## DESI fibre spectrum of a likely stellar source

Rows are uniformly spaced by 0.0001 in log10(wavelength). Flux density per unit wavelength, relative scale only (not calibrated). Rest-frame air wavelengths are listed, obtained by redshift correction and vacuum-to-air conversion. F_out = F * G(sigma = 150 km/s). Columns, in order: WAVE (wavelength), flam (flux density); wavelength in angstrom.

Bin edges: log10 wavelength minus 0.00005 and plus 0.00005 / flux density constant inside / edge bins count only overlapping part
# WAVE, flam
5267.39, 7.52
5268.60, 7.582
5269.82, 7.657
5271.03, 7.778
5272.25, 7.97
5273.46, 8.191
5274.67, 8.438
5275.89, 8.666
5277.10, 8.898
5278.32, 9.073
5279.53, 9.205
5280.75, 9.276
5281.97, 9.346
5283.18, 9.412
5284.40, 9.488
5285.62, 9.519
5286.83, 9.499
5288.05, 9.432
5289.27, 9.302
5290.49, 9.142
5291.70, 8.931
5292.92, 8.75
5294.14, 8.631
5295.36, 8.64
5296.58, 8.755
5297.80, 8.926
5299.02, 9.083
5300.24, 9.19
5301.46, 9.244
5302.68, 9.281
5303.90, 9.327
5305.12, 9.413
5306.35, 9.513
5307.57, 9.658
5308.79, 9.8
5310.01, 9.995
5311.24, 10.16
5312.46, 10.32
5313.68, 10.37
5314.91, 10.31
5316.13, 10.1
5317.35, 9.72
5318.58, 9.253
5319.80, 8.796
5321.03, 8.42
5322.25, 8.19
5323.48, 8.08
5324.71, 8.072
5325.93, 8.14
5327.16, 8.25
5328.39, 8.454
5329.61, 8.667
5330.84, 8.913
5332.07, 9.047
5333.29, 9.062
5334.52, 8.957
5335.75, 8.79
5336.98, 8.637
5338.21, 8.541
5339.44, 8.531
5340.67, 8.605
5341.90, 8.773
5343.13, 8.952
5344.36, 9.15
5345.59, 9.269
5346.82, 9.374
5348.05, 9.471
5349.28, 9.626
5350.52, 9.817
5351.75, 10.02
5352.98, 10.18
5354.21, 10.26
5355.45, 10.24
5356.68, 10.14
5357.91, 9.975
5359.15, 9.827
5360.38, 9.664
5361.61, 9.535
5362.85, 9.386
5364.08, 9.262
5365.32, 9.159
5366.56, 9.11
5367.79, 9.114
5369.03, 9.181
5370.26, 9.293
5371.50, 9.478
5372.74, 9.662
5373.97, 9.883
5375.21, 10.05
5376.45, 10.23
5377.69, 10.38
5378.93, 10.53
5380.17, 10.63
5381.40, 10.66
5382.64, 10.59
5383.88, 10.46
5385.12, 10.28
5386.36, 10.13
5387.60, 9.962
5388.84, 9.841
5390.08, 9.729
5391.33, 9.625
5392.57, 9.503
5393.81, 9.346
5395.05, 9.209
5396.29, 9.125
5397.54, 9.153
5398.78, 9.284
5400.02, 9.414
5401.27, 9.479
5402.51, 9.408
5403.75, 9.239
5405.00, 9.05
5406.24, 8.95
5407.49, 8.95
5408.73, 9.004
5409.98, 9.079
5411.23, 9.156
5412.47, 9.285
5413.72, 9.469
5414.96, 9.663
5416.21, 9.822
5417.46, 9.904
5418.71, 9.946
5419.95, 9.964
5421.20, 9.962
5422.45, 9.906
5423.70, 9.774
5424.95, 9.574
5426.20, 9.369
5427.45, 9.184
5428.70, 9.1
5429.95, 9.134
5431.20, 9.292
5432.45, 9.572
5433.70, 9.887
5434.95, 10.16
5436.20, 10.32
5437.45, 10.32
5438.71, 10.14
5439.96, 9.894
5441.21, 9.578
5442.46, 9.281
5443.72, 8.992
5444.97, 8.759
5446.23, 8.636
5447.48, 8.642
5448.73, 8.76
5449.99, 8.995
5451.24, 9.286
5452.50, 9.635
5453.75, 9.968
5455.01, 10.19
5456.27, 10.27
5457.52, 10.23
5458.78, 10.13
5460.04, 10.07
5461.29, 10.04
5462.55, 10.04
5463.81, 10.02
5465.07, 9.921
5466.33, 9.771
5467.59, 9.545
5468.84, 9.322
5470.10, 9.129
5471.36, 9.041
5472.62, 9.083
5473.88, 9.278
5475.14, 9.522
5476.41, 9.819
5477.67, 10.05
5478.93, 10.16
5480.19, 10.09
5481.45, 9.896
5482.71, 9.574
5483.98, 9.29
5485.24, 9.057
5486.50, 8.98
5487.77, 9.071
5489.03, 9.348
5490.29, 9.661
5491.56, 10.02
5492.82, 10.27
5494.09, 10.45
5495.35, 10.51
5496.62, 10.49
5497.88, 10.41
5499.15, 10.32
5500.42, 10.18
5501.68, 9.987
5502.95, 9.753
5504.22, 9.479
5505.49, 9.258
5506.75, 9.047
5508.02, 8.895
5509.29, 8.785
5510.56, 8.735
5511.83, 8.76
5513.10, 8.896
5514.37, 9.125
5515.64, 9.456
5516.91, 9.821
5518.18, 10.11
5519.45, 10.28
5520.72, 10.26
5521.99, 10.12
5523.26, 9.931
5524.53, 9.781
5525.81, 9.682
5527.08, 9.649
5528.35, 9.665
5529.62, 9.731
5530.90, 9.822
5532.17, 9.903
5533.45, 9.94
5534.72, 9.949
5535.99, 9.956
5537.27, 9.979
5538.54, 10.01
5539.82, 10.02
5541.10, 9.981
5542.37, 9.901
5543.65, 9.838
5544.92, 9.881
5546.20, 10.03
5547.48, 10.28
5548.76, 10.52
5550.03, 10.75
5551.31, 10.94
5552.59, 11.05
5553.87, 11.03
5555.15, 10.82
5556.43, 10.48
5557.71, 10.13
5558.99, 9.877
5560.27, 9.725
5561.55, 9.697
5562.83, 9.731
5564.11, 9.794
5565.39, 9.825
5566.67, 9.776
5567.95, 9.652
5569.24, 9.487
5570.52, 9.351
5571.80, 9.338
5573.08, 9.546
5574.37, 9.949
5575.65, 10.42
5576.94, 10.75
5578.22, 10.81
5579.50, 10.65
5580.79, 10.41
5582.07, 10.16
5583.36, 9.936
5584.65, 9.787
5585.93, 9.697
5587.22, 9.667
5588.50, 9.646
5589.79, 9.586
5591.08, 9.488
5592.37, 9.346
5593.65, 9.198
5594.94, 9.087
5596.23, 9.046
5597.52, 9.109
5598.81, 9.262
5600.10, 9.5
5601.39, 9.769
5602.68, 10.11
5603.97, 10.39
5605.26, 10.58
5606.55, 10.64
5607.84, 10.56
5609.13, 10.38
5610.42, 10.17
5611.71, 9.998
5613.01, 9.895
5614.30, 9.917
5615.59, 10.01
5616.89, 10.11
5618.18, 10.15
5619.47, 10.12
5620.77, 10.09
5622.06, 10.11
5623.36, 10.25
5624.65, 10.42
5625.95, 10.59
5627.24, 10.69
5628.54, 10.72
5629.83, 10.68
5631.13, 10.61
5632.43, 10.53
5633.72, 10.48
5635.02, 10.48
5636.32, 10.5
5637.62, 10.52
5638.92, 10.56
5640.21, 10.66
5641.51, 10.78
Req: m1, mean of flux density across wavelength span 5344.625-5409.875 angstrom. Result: 9.67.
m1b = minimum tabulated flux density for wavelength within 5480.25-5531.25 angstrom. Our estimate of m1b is 8.735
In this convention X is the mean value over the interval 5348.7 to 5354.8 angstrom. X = 9.98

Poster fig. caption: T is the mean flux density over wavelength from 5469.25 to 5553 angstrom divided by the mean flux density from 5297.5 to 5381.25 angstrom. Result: 1.0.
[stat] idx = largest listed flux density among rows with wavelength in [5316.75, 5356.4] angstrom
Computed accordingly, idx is 10.26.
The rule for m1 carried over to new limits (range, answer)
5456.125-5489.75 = 9.65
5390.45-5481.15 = 9.54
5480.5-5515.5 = 9.57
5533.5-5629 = 10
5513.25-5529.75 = 9.8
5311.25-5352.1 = 9.06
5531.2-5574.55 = 10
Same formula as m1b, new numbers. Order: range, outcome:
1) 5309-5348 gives 8.072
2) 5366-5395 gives 9.11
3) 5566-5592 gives 9.338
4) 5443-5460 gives 8.636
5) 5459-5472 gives 9.041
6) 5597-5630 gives 9.109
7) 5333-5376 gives 8.531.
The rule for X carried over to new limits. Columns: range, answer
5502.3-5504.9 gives 9.58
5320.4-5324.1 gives 8.21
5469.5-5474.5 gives 9.13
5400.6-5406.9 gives 9.22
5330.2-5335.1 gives 9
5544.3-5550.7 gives 10.3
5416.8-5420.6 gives 9.94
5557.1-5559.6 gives 10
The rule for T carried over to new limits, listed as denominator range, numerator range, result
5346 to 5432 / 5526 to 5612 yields 1.03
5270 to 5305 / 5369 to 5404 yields 1.09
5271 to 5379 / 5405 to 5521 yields 1.04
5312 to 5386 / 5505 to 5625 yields 1.05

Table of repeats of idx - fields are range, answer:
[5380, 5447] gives 10.66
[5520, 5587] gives 11.05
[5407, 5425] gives 9.964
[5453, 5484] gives 10.27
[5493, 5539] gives 10.51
